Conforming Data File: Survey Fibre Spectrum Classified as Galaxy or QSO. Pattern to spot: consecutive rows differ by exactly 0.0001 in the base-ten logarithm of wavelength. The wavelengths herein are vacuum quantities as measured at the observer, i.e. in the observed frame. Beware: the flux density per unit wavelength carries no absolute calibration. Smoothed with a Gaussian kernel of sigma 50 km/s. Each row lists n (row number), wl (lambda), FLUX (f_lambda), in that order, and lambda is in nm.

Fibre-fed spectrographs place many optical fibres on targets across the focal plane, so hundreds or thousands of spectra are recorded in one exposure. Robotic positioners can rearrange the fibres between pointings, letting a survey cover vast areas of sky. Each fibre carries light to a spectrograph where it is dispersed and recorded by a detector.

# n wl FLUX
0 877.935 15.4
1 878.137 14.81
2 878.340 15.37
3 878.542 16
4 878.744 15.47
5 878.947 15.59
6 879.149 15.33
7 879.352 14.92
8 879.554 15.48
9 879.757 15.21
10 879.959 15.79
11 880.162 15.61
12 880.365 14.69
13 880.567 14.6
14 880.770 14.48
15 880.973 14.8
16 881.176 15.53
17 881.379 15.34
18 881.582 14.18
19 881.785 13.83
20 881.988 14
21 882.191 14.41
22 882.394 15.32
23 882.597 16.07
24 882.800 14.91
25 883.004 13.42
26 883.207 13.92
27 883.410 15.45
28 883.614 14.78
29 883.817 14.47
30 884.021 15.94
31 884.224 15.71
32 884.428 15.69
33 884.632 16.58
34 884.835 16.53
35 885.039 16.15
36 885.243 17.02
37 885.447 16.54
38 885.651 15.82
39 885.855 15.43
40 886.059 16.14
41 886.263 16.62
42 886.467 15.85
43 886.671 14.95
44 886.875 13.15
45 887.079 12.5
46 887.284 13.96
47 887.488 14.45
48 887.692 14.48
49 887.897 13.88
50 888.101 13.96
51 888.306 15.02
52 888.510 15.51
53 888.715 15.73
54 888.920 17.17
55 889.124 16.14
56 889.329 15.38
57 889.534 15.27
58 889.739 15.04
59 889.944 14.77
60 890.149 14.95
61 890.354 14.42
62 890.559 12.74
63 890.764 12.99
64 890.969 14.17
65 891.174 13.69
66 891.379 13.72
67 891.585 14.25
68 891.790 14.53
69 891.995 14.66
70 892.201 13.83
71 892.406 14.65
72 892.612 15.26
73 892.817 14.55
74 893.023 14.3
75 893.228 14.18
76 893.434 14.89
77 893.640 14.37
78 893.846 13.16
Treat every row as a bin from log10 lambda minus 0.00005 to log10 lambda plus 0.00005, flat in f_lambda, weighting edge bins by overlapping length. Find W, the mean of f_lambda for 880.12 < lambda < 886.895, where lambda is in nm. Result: 15.3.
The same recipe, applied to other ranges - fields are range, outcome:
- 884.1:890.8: 15.2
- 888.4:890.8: 15.1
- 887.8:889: 15.2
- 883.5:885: 15.7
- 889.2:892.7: 14.4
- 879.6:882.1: 14.8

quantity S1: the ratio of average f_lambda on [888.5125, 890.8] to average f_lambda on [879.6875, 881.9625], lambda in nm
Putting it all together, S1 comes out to 1.0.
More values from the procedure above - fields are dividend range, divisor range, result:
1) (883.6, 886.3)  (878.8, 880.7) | 1.05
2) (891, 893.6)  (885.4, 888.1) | 0.97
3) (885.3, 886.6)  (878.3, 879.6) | 1.04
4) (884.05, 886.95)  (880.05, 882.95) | 1.07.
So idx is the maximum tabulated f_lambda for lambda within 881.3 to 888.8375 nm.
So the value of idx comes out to 17.02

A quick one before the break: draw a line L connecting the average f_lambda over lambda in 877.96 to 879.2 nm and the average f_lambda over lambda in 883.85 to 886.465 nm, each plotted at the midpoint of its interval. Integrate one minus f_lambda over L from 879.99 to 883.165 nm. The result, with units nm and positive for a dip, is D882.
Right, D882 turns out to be 0.20 nm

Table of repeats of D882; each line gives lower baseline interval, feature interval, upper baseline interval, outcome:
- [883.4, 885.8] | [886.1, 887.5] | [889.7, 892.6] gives 0.069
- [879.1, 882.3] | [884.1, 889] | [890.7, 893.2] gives -0.274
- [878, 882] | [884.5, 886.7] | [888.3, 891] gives -0.171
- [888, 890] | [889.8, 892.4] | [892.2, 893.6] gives 0.149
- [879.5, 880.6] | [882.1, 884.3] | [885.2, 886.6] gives 0.111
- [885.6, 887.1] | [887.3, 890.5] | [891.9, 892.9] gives -0.019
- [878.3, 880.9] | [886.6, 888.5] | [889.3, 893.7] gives 0.074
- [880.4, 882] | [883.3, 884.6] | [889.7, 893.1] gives -0.078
